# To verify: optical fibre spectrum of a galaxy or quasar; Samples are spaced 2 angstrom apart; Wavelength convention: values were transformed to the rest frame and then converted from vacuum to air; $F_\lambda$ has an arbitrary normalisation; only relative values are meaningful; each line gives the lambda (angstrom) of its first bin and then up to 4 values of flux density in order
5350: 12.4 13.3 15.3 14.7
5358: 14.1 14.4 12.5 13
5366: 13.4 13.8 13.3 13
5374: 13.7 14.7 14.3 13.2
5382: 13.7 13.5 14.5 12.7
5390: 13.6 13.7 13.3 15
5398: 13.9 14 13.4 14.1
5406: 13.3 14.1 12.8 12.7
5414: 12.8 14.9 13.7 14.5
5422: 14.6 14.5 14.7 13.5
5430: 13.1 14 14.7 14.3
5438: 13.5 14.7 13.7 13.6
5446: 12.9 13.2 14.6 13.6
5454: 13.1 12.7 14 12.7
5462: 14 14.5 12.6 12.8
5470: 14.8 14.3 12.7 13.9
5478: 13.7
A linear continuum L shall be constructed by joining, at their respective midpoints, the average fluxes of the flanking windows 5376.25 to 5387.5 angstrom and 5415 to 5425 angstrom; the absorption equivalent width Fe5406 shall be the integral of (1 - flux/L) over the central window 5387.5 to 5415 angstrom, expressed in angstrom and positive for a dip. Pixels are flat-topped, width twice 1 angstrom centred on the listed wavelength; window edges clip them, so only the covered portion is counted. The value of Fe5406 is 1.2 angstrom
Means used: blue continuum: 13.8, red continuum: 14.4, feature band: 13.5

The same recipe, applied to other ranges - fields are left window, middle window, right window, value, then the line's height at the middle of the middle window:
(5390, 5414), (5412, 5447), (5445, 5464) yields -1.0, 13.5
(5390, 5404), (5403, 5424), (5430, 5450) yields 0.1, 13.9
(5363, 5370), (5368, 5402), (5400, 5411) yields -0.7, 13.5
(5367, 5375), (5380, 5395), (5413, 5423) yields 0.1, 13.7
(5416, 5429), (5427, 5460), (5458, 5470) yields 0.5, 13.9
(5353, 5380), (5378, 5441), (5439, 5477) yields -0.6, 13.7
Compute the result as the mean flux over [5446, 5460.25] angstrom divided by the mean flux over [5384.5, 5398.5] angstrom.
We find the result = 0.97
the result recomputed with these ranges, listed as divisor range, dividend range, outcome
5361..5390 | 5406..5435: 1.03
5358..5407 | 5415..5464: 1.01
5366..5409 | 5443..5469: 0.98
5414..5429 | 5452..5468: 0.94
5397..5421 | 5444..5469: 0.98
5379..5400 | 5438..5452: 1.00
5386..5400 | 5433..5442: 1.03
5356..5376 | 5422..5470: 1.01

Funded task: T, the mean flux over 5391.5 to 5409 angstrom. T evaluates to 13.9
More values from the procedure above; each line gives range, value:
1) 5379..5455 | 13.8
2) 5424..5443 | 14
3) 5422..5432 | 14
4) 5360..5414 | 13.6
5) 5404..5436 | 13.9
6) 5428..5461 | 13.6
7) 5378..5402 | 13.7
